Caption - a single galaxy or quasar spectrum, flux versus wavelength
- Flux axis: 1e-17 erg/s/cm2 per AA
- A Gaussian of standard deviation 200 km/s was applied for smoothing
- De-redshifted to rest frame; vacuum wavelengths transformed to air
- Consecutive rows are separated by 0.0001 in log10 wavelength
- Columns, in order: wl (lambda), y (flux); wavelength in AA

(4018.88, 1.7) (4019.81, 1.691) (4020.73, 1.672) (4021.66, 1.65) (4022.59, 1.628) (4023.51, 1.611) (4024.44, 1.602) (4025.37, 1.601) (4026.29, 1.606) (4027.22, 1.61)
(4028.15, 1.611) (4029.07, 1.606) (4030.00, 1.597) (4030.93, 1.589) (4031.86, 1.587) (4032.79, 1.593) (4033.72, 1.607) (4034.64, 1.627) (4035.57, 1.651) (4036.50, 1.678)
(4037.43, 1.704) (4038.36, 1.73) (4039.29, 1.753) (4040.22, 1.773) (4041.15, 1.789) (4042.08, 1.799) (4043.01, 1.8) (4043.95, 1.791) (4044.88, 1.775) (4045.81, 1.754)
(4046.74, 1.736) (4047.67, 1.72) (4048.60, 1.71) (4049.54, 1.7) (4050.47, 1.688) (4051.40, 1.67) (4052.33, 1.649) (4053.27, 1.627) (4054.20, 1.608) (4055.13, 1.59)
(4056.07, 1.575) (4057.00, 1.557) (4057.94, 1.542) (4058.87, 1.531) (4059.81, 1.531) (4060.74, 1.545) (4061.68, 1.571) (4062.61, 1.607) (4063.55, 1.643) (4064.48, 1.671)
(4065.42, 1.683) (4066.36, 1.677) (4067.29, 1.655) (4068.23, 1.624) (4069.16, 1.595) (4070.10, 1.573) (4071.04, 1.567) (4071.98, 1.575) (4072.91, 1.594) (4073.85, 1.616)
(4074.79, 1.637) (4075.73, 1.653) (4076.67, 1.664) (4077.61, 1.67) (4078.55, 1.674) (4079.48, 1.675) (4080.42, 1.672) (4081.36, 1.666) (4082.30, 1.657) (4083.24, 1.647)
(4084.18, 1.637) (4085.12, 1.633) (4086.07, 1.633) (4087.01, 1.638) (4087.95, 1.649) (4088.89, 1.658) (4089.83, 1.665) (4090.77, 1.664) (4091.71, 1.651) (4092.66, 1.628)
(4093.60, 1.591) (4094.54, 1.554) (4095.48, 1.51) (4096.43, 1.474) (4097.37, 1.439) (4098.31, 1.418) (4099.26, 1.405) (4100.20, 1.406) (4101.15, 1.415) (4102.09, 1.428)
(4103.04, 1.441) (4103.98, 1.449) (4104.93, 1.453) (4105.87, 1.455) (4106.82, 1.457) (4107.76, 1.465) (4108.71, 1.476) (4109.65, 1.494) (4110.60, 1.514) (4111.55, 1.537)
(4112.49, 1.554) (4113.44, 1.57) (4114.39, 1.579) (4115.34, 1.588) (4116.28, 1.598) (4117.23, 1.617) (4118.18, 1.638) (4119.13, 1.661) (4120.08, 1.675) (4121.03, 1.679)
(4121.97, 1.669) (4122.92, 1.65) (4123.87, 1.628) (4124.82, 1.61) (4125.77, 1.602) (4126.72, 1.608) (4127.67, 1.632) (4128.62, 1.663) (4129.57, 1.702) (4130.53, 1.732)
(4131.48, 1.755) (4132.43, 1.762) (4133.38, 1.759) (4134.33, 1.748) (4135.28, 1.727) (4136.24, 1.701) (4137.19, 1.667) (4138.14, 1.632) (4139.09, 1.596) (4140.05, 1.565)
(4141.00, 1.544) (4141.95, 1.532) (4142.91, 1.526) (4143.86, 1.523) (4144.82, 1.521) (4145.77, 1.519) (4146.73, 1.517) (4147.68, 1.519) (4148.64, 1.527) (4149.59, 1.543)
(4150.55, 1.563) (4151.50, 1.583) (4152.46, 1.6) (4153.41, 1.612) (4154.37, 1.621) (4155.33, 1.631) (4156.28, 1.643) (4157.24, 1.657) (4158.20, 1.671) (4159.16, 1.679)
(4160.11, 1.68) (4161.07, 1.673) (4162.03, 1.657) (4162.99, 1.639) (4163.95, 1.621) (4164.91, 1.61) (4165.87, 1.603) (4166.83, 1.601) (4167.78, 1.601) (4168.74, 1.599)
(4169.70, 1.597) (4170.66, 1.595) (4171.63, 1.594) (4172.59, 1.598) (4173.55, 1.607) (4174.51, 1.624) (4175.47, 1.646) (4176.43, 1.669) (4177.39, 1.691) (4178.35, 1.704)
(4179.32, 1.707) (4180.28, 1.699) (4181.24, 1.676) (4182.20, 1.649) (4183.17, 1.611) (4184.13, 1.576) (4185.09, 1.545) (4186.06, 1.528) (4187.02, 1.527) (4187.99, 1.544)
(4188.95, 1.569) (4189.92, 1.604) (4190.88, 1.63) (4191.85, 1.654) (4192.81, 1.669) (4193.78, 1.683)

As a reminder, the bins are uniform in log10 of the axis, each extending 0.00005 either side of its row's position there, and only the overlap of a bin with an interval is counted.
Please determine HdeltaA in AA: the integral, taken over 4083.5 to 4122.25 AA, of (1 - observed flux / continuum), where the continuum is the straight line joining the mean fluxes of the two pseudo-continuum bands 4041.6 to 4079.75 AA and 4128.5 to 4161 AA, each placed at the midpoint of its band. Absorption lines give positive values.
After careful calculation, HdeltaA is 2.0 AA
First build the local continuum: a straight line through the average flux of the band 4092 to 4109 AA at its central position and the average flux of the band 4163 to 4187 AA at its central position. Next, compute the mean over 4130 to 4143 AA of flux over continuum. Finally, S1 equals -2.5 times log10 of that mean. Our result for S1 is -0.08 mag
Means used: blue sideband 1.47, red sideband 1.62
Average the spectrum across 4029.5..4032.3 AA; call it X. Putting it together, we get 1.59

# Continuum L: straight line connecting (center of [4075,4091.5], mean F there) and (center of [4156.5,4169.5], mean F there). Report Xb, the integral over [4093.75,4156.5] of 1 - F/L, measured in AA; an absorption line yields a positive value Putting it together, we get 2.74 AA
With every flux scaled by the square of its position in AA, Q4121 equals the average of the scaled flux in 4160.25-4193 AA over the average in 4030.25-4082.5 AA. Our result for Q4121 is 1.04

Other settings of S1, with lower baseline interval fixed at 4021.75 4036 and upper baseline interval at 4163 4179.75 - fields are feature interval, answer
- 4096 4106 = 0.13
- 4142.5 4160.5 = 0.03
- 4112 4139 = -0.02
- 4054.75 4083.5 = 0.00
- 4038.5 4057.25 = -0.06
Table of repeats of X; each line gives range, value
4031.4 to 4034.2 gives 1.6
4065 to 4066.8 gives 1.68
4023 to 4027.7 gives 1.61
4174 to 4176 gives 1.64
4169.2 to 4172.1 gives 1.59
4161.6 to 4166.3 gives 1.62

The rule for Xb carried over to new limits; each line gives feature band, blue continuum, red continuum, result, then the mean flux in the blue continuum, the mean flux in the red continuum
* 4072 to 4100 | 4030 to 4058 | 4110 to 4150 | 0.7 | 1.68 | 1.62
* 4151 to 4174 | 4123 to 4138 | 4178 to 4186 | 0.4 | 1.68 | 1.64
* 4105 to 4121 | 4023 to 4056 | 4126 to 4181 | 0.9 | 1.67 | 1.63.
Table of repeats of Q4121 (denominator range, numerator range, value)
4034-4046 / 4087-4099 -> 0.93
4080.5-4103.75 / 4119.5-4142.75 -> 1.08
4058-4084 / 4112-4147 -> 1.03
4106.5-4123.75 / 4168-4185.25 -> 1.06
